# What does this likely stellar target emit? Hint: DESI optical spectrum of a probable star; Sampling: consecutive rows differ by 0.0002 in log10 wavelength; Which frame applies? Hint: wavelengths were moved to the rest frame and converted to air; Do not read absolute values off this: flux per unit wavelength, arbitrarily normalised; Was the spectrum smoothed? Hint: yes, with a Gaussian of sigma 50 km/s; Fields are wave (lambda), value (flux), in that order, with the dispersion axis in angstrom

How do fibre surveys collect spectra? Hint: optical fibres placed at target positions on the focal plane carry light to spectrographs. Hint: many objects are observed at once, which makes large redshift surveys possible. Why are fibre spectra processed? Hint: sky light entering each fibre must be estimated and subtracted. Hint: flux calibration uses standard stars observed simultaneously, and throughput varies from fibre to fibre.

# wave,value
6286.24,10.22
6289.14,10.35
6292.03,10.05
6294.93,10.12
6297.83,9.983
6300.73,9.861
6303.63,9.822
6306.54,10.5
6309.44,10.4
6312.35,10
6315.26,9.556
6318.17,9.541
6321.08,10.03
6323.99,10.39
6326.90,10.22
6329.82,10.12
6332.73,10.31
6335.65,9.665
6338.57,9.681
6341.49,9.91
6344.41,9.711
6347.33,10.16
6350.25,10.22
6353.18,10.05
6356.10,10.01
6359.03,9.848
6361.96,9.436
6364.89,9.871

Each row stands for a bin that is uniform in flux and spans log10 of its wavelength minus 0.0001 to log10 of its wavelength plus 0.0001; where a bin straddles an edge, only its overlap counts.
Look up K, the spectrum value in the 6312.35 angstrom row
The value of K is 10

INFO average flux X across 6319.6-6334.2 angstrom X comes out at 10.2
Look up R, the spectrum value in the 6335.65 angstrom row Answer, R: 9.665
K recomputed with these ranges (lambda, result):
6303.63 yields 9.822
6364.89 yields 9.871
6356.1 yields 10.01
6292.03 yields 10.05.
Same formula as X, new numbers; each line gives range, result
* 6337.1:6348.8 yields 9.87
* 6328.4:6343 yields 9.94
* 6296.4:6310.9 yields 10.1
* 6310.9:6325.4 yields 9.9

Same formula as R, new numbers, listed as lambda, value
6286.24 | 10.22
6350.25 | 10.22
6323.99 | 10.39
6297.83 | 9.983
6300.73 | 9.861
